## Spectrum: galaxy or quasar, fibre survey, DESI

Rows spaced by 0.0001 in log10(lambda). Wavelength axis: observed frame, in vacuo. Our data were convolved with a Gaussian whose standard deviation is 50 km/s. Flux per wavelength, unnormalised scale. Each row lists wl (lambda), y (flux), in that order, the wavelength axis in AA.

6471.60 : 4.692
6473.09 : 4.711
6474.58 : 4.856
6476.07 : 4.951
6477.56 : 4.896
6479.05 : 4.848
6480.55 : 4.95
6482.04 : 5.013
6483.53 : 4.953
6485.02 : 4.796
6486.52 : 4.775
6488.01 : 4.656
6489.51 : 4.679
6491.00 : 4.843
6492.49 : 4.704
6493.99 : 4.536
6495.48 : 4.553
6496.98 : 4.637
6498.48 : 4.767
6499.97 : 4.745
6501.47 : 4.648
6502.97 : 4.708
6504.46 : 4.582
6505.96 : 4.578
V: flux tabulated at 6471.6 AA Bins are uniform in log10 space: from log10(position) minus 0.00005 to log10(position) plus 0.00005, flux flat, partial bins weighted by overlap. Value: 4.692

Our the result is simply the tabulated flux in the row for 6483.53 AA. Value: 4.953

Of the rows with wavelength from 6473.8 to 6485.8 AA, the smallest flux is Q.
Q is 4.796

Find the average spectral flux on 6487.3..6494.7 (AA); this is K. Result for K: 4.68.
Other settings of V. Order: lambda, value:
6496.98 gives 4.637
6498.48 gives 4.767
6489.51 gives 4.679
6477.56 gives 4.896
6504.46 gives 4.582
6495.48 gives 4.553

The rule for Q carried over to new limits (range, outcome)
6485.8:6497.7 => 4.536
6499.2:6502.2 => 4.648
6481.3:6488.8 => 4.656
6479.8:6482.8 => 4.95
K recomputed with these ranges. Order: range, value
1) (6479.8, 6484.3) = 4.98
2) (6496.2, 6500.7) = 4.71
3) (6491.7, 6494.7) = 4.62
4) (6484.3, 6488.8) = 4.73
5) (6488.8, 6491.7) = 4.77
